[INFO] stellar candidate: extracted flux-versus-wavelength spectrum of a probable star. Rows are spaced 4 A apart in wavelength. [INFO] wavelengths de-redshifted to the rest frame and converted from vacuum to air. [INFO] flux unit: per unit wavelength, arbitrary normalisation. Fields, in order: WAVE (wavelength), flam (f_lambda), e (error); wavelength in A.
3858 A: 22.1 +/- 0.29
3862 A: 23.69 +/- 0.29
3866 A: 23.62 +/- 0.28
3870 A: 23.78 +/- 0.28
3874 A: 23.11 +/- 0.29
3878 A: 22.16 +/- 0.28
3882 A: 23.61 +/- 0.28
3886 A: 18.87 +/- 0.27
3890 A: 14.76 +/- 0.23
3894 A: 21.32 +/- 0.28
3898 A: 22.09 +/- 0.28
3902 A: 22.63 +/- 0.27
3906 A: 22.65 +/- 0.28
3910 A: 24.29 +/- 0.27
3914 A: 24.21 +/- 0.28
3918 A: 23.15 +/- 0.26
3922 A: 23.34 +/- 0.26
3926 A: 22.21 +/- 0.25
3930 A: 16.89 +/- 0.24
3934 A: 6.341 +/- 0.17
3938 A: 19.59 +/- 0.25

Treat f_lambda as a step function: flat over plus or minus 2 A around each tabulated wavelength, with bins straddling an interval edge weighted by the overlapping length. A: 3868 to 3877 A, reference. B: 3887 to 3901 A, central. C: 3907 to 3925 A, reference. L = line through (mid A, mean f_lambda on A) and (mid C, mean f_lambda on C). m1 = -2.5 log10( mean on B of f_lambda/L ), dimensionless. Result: 0.20 mag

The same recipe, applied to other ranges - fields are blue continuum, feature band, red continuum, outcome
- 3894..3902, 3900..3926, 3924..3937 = -0.23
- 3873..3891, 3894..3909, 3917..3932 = -0.07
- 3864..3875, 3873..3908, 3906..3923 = 0.12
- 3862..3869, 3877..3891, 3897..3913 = 0.17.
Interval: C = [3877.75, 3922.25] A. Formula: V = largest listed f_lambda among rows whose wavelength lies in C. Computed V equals 24.29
